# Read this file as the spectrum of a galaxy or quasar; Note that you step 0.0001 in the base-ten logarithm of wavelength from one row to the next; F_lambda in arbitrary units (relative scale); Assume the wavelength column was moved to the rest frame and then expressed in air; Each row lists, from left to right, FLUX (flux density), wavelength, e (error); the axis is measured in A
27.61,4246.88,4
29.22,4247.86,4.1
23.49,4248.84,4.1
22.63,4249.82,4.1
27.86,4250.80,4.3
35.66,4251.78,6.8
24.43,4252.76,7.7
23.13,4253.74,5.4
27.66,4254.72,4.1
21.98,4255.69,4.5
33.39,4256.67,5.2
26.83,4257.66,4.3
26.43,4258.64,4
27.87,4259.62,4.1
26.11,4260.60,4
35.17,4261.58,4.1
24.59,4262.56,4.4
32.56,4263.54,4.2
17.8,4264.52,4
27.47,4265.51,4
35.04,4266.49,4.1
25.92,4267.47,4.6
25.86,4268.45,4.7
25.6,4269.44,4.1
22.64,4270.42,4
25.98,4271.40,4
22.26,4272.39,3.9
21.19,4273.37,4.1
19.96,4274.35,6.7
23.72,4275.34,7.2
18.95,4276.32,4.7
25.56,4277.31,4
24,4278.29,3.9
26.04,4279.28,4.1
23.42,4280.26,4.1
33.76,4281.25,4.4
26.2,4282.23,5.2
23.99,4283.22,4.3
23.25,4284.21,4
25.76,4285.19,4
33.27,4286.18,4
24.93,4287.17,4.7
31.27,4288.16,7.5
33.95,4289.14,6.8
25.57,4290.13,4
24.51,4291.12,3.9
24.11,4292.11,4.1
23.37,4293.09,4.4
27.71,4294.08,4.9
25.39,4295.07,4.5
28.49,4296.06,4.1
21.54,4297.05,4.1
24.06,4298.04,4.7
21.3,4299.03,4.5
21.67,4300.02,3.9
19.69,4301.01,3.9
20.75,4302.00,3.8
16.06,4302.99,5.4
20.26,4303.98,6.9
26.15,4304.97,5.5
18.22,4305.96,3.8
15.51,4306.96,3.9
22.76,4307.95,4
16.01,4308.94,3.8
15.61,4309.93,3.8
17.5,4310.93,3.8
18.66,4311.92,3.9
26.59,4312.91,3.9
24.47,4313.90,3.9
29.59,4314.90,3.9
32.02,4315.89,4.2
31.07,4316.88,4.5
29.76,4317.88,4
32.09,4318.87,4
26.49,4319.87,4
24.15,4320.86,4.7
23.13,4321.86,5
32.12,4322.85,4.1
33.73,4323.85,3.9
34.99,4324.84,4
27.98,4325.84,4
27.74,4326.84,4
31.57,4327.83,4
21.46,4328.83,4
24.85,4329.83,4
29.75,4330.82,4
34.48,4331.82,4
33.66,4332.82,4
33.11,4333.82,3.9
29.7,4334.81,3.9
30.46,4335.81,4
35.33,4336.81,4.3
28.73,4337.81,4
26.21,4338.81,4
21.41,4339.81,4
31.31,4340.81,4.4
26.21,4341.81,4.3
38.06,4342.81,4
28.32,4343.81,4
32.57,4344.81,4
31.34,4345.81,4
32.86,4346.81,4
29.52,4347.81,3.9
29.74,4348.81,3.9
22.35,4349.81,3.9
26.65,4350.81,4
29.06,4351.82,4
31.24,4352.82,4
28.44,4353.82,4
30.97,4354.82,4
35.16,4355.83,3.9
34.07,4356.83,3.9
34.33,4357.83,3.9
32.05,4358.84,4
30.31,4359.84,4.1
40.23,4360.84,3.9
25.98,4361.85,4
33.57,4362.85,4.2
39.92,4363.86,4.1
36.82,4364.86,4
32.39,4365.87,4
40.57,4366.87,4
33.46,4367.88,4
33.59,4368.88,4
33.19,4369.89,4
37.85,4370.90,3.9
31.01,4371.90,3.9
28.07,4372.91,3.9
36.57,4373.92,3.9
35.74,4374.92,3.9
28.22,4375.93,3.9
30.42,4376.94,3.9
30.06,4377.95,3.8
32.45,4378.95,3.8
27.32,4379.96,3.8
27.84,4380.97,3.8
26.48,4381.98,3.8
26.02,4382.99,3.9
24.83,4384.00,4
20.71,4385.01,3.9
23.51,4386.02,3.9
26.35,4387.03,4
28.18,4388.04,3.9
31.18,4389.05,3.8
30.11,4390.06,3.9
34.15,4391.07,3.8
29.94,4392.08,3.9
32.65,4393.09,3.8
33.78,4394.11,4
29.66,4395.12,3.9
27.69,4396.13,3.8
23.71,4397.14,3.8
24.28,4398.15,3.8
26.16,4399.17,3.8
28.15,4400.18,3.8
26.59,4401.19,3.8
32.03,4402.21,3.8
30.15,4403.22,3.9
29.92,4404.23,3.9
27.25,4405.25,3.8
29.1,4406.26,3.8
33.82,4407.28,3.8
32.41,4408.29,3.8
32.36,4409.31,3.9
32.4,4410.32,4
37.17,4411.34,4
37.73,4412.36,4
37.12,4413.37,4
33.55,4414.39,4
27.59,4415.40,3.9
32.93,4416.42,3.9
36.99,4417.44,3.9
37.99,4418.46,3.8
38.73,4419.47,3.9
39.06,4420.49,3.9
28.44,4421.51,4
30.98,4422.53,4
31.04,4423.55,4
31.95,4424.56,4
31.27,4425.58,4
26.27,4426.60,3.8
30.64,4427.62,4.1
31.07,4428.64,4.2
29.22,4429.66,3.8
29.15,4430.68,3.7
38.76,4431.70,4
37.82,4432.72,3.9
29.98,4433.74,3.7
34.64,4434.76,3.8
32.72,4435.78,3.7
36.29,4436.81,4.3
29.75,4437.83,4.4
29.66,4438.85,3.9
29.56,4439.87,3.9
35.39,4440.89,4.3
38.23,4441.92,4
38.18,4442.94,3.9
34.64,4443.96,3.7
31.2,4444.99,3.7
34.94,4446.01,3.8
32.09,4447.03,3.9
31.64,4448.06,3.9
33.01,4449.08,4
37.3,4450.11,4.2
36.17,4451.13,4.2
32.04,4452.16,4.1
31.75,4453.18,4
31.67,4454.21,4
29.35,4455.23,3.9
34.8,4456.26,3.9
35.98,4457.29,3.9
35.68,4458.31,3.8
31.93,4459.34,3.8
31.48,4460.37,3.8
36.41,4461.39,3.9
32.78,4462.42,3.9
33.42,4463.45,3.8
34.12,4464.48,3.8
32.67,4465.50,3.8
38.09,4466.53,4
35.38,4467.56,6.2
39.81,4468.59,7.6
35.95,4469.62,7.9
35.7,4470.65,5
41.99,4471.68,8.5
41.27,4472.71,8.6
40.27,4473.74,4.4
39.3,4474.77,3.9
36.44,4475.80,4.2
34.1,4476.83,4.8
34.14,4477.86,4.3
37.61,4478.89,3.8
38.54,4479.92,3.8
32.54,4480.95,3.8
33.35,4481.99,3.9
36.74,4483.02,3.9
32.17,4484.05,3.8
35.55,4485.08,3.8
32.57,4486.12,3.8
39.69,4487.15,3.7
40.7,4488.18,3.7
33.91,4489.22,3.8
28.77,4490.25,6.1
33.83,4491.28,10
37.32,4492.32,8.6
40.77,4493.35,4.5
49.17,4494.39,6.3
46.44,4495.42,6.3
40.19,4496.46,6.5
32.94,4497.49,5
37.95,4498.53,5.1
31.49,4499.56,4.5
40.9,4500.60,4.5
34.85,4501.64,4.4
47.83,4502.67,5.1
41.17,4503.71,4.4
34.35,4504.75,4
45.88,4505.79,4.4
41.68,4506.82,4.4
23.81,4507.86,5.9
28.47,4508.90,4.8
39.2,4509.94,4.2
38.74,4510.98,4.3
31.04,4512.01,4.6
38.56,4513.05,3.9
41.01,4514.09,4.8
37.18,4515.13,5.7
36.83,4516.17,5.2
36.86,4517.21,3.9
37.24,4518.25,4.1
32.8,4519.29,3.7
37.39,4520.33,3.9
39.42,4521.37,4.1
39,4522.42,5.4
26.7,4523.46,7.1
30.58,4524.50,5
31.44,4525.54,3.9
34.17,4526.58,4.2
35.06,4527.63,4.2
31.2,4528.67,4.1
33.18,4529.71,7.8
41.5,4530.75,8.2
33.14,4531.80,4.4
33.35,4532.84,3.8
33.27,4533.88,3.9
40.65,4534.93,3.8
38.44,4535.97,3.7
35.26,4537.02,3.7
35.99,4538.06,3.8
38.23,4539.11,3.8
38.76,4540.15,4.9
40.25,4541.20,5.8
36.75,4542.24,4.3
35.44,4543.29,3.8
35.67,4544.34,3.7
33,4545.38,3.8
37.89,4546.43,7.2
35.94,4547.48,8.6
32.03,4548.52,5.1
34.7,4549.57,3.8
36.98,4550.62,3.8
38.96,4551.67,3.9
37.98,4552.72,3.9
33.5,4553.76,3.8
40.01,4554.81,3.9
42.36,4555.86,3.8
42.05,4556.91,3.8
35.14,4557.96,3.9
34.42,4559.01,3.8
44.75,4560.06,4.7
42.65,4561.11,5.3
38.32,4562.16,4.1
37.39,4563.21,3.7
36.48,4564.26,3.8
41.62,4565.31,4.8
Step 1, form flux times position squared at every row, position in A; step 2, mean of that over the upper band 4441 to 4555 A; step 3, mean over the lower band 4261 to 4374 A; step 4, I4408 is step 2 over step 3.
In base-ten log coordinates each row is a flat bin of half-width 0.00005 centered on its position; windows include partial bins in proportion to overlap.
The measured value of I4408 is 1.40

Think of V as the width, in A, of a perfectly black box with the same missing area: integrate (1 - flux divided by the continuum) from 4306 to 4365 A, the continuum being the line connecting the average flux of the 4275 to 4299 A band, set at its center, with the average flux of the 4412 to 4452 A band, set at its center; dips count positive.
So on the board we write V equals -0.95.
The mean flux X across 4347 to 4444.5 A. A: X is 31.5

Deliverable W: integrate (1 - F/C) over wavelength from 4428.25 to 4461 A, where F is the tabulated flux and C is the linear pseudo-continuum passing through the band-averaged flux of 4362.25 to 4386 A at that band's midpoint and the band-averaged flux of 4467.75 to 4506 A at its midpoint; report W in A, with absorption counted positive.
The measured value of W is 1.8 A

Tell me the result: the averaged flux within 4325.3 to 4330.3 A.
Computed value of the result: 26.8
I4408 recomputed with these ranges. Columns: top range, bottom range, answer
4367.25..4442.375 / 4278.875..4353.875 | 1.21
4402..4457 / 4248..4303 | 1.38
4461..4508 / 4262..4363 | 1.49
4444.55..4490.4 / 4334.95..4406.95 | 1.21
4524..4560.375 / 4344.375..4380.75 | 1.22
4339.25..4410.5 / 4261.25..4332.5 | 1.24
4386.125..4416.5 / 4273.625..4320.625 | 1.31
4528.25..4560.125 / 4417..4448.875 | 1.16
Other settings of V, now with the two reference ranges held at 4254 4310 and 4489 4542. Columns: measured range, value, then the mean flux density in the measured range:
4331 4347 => -1.81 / 30.8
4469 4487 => -0.89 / 36.5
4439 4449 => -0.23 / 33.8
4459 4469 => -0.17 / 34.6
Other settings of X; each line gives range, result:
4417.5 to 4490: 34.4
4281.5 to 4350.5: 26.7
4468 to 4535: 36.6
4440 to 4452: 34.5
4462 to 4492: 35.9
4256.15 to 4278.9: 25.8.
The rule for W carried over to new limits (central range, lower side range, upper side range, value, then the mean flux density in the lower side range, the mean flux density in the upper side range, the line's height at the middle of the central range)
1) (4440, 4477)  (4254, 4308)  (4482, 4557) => -1.6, 25.1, 36.6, 33.6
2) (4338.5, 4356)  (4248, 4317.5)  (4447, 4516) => -0.5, 25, 36.2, 28.6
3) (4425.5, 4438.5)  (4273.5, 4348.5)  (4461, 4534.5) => 0.3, 26.4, 36.4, 32.9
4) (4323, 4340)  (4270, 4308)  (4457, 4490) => -2.0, 24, 35.9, 26.8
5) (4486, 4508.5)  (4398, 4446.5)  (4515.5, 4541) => -2.2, 32.5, 35.5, 34.6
